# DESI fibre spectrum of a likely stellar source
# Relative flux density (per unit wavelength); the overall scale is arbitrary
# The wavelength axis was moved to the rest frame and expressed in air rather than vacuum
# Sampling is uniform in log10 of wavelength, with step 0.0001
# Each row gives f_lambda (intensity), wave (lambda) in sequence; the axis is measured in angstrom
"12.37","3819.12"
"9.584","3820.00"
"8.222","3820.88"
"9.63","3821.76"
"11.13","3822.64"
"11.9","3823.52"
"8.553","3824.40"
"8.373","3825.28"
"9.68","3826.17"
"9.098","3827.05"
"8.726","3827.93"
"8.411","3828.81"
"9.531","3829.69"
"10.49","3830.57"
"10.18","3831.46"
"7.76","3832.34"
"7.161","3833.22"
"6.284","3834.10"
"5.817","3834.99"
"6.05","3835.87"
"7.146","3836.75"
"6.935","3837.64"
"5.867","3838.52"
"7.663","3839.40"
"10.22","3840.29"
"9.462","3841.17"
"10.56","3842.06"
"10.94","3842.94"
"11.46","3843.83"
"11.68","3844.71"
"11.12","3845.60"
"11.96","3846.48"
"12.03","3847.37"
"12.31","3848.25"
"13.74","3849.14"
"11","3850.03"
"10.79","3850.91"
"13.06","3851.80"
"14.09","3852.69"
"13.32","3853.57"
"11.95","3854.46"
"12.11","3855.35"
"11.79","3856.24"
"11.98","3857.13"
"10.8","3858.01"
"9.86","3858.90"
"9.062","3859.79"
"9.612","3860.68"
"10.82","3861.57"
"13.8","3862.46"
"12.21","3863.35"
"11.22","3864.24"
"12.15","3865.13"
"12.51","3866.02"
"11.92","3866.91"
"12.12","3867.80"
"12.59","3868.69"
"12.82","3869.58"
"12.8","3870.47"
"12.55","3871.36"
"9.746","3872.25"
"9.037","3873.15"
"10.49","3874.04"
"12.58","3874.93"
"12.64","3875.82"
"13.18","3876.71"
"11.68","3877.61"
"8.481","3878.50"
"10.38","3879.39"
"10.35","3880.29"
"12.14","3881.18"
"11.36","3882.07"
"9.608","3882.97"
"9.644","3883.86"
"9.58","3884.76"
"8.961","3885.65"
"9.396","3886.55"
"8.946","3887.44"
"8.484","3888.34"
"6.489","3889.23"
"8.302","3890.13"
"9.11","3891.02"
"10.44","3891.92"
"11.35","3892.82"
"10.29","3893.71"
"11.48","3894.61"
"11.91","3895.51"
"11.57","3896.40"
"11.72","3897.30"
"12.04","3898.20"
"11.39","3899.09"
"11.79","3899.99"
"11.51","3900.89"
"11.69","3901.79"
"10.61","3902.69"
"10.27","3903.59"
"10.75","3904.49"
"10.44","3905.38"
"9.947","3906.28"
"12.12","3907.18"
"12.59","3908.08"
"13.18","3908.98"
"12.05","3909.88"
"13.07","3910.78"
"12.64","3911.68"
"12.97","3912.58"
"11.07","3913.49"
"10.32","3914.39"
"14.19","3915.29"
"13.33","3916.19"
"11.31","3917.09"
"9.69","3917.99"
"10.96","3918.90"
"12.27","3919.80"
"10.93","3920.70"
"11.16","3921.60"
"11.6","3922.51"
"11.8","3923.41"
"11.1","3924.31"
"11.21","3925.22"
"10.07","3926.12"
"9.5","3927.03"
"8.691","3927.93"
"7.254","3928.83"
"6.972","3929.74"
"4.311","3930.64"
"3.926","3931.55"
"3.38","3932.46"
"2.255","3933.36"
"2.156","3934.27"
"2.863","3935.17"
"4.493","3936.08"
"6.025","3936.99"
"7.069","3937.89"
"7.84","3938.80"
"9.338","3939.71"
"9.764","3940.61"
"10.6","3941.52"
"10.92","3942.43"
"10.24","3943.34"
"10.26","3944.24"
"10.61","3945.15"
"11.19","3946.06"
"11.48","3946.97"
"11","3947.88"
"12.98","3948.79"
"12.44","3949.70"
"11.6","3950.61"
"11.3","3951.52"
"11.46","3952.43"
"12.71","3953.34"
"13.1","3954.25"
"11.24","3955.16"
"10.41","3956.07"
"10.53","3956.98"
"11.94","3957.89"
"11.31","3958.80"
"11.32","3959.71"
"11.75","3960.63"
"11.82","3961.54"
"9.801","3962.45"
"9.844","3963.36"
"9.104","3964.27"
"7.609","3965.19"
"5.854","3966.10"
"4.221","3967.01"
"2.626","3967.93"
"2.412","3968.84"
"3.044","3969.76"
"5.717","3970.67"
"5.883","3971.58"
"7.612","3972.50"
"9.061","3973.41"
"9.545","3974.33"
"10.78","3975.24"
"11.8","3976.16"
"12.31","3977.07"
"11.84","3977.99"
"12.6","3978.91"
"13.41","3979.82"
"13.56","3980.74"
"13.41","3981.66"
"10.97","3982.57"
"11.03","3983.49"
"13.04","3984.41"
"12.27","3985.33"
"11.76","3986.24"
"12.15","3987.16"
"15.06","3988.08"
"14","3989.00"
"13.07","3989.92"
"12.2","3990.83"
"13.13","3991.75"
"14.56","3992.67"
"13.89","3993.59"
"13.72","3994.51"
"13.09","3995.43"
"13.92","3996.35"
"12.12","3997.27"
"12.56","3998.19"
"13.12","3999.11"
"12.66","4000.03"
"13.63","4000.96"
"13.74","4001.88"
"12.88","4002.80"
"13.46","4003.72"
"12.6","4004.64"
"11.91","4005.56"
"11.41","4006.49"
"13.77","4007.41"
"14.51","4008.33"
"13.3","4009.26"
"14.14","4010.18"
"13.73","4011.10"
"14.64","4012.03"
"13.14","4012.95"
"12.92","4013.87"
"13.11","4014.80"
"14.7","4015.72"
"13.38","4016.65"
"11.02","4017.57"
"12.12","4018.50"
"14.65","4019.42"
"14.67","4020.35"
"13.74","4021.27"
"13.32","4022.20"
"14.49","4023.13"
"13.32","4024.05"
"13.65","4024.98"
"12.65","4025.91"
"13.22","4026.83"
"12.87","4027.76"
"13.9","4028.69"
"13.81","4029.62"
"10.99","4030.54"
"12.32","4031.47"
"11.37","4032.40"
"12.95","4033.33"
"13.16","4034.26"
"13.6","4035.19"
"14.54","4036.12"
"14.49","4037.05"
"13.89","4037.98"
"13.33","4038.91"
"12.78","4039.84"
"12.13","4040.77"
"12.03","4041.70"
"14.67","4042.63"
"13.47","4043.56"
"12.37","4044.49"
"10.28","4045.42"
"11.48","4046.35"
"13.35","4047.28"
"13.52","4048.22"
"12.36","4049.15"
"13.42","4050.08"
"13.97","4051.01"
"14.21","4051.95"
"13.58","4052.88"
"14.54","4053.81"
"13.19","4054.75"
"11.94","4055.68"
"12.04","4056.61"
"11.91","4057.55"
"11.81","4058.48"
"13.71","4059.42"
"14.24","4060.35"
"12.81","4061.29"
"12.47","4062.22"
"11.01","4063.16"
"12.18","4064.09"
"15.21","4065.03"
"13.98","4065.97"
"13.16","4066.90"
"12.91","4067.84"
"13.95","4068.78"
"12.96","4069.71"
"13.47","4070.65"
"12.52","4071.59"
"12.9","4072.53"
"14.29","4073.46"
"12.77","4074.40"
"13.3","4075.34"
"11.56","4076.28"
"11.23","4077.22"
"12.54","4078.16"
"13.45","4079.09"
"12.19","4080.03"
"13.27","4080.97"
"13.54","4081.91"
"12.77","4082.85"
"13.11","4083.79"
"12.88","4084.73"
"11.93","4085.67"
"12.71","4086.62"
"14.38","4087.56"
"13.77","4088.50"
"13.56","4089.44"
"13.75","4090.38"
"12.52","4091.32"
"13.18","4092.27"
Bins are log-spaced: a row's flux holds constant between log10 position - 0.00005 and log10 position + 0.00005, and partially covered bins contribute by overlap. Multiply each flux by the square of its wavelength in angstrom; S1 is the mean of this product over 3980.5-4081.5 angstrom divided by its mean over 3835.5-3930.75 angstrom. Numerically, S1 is 1.29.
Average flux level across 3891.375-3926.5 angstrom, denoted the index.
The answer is 11.5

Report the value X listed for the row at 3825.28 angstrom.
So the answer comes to 8.373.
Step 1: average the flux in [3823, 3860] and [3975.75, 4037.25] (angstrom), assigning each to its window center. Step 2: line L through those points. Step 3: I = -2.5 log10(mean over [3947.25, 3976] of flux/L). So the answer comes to 0.288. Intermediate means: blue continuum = 10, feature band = 9.39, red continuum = 13.1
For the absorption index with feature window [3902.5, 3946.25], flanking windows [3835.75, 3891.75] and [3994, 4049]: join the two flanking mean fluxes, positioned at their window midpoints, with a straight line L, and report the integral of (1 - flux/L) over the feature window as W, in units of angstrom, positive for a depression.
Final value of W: 7.7 angstrom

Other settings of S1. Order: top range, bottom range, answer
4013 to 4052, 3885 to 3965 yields 1.36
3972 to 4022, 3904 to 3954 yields 1.34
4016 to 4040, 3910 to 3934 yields 1.43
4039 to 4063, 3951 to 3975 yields 1.51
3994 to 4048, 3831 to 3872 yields 1.34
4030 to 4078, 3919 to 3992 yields 1.39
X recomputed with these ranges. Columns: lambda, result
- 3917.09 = 11.31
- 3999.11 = 13.12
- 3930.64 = 4.311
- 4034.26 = 13.16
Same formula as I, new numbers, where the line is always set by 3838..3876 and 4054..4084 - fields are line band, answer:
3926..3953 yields 0.39 mag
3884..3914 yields 0.08 mag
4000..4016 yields -0.07 mag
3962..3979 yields 0.47 mag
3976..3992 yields -0.03 mag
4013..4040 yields -0.06 mag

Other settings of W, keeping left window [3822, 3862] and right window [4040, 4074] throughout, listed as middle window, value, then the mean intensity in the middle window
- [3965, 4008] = 3.1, 11.2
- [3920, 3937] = 5.7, 7.45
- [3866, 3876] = -1.3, 11.8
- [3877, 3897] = 1.2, 10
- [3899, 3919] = -1.3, 11.7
